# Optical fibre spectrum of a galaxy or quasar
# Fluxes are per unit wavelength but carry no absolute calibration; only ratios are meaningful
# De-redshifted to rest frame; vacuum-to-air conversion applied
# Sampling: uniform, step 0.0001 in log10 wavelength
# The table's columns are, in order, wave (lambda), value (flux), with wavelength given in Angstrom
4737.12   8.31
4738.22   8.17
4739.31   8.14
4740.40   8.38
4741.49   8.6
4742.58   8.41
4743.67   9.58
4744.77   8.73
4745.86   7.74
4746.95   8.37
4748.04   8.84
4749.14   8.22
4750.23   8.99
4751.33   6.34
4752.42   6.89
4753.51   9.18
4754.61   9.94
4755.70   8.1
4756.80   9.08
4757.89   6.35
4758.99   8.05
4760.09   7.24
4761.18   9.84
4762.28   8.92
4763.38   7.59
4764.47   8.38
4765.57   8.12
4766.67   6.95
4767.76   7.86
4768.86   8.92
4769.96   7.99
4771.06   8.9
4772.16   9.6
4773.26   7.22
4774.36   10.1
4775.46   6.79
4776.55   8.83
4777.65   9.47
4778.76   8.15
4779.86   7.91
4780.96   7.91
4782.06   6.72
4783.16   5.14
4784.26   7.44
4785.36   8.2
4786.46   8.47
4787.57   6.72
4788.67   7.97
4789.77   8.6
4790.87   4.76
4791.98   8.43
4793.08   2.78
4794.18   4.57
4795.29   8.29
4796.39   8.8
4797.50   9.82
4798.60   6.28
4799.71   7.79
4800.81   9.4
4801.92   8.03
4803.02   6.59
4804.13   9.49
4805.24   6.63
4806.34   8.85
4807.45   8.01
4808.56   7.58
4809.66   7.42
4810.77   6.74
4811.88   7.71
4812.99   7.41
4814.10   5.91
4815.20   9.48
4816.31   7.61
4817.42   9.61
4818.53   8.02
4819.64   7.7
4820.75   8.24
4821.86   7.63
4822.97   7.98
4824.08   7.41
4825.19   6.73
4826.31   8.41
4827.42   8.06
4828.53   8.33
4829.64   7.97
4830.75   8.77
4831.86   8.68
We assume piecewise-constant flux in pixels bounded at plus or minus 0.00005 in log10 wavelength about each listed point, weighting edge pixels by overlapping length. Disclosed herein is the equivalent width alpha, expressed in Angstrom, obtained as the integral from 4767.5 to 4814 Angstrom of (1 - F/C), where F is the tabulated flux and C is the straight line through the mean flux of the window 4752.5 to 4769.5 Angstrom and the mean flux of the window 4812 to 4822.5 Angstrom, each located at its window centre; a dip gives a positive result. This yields 2.3 Angstrom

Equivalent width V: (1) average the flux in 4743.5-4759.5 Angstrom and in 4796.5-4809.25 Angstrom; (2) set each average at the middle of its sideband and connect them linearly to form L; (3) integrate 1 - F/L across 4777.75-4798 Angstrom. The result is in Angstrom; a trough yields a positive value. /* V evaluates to 2.0 Angstrom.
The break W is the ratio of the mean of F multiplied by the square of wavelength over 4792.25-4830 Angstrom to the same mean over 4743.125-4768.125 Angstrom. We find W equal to 0.96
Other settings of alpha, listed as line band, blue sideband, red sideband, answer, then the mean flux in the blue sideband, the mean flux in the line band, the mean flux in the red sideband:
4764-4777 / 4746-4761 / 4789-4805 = -0.74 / 8.16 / 8.3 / 7.39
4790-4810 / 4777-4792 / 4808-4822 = 0.59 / 7.54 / 7.44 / 7.78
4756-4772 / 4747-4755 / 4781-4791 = -0.56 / 8.31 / 8.19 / 7.26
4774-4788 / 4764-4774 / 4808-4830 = 0.56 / 8.24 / 7.81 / 7.8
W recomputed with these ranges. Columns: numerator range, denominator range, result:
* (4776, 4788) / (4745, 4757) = 0.94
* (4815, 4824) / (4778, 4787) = 1.10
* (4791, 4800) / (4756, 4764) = 0.87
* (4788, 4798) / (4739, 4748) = 0.85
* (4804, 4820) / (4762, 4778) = 0.95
